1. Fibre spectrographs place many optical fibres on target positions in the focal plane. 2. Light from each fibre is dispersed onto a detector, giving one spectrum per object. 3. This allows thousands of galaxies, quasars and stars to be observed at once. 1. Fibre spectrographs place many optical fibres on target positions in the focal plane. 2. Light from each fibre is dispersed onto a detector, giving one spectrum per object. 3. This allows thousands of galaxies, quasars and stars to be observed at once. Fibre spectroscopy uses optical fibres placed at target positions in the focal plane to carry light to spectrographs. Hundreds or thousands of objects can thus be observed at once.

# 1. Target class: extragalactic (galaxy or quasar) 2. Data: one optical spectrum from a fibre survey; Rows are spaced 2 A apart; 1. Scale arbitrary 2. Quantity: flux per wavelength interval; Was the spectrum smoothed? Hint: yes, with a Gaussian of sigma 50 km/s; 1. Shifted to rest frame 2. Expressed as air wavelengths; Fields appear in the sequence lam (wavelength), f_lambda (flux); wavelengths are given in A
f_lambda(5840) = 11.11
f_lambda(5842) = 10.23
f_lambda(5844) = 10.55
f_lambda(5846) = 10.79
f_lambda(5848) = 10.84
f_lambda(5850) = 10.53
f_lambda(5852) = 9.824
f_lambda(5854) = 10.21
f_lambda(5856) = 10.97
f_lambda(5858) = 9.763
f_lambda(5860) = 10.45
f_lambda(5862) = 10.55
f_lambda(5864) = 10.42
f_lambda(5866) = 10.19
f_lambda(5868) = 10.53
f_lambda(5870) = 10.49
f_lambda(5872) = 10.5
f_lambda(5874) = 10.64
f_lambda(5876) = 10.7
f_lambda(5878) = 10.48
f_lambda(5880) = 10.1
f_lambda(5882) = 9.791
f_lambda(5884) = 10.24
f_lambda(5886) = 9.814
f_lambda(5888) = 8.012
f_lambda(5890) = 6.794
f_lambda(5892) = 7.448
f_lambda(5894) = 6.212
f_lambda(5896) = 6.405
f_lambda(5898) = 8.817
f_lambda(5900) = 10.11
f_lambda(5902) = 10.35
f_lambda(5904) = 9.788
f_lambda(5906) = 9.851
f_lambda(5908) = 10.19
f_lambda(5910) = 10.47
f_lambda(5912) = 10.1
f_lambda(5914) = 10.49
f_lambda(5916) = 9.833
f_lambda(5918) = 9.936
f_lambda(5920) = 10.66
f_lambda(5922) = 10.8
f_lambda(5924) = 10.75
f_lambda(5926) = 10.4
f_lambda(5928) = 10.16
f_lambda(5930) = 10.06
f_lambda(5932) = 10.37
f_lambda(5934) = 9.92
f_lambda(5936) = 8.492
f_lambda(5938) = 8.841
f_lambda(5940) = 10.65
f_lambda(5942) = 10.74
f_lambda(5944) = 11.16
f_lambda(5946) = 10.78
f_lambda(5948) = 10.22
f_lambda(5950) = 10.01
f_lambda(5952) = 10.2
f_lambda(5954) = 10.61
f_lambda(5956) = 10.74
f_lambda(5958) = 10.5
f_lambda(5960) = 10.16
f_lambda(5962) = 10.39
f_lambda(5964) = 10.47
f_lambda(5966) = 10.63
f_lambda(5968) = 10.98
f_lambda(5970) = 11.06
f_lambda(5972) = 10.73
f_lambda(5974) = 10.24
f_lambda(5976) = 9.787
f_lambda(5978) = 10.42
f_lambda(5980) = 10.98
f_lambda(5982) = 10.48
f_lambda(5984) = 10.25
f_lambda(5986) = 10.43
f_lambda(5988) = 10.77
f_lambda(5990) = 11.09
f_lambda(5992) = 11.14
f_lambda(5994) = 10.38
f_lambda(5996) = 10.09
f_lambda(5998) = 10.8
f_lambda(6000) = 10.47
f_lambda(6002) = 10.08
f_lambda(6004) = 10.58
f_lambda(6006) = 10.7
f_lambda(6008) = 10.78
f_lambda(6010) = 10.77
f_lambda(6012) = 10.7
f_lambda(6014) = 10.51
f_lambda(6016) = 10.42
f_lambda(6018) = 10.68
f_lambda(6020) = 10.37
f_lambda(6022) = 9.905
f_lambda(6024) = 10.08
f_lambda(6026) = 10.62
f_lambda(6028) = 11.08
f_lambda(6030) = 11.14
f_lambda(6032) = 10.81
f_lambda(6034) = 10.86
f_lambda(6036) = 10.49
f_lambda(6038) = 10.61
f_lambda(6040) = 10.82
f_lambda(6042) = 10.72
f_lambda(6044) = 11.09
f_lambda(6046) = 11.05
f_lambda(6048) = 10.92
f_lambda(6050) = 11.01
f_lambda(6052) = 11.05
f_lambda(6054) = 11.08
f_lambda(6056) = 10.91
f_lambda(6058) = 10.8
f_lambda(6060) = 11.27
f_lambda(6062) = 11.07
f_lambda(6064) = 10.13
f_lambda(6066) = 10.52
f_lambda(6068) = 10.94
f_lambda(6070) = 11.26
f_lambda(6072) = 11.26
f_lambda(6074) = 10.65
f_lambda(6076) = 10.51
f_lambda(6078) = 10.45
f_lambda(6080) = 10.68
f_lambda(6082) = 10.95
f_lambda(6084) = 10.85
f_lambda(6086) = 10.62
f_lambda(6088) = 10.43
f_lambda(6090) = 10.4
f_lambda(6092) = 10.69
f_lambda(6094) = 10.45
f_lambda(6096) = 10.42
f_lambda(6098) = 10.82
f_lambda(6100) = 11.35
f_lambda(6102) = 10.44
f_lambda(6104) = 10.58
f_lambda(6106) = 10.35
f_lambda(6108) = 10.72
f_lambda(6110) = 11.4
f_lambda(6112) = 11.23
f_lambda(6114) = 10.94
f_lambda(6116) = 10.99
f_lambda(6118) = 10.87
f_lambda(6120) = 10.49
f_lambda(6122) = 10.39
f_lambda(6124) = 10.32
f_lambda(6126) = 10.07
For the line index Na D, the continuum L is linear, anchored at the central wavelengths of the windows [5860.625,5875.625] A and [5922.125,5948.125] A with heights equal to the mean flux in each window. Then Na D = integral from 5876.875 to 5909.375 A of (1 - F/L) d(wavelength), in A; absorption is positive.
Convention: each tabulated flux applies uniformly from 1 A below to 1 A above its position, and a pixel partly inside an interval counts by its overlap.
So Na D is 4.18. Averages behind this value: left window 10.5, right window 10.2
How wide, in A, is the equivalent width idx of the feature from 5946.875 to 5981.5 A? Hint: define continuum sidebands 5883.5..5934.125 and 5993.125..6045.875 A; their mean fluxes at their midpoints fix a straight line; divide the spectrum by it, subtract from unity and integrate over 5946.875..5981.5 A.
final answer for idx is -1.4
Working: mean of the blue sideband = 9.52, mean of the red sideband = 10.6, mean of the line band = 10.5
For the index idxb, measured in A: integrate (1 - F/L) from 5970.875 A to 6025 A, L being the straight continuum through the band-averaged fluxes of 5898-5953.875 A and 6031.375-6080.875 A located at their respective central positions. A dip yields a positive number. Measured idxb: 0.19 A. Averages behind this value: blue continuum 10.2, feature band 10.5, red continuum 10.8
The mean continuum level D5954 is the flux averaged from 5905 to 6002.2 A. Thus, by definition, 10.4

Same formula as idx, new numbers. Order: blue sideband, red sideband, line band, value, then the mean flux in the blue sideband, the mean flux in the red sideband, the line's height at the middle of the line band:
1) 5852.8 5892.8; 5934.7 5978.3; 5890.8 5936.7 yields 2.28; 9.92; 10.4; 10.1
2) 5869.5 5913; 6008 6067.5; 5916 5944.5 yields -1.21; 9.41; 10.7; 9.77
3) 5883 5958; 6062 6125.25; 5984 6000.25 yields -0.77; 9.75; 10.7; 10.2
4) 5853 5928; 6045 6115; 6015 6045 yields -0.28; 9.82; 10.8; 10.5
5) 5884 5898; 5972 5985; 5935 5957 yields -1.90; 7.74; 10.4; 9.41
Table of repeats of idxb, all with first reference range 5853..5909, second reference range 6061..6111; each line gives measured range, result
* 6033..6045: -0.3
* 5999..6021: -0.5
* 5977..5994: -0.8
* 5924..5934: -0.4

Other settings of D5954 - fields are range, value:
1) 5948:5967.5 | 10.4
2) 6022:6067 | 10.8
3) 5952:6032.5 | 10.6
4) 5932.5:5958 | 10.2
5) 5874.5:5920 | 9.4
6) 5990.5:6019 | 10.6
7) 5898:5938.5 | 10.1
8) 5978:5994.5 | 10.7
